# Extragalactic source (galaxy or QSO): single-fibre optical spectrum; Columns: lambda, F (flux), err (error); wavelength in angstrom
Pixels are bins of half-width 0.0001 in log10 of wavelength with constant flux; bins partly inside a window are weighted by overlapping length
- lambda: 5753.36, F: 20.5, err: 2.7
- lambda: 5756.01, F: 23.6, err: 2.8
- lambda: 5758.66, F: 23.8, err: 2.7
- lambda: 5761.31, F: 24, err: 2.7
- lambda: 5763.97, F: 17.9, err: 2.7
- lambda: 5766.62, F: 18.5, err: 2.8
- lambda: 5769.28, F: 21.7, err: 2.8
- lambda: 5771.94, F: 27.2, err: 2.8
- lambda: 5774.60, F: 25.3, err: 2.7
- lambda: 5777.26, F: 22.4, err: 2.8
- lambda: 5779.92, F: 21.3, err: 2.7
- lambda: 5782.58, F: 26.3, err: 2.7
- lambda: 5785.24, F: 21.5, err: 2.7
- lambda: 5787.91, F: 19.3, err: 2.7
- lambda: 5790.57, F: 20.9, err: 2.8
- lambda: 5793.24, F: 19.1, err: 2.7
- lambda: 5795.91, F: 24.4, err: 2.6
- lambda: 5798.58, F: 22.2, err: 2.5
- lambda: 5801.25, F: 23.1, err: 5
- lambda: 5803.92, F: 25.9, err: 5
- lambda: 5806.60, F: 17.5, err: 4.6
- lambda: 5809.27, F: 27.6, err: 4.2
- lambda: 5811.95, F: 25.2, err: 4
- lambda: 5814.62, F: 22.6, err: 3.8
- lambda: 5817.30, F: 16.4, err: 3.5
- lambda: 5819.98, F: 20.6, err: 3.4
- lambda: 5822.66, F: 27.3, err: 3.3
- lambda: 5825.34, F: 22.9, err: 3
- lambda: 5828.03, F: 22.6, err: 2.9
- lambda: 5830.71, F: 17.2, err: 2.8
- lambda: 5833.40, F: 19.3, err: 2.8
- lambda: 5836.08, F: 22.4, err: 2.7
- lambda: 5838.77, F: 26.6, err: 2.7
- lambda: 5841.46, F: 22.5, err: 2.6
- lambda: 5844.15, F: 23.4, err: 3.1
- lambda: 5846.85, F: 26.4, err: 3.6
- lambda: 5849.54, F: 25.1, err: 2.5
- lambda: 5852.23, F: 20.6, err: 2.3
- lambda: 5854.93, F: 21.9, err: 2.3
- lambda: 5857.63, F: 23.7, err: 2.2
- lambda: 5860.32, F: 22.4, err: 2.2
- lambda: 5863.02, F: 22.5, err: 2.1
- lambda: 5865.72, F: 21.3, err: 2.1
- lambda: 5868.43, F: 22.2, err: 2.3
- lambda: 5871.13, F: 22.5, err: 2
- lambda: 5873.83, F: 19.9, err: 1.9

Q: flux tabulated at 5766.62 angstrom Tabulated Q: 18.5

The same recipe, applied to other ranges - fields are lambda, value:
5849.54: 25.1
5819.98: 20.6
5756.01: 23.6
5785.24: 21.5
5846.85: 26.4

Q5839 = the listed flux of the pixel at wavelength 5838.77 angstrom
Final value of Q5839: 26.6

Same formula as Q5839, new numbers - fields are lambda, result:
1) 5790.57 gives 20.9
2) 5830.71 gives 17.2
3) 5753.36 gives 20.5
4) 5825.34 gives 22.9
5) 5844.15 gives 23.4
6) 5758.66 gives 23.8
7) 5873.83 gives 19.9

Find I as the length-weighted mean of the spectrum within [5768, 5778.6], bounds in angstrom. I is 24.2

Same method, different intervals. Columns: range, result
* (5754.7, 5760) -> 23.7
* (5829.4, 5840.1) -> 21.4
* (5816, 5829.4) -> 22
